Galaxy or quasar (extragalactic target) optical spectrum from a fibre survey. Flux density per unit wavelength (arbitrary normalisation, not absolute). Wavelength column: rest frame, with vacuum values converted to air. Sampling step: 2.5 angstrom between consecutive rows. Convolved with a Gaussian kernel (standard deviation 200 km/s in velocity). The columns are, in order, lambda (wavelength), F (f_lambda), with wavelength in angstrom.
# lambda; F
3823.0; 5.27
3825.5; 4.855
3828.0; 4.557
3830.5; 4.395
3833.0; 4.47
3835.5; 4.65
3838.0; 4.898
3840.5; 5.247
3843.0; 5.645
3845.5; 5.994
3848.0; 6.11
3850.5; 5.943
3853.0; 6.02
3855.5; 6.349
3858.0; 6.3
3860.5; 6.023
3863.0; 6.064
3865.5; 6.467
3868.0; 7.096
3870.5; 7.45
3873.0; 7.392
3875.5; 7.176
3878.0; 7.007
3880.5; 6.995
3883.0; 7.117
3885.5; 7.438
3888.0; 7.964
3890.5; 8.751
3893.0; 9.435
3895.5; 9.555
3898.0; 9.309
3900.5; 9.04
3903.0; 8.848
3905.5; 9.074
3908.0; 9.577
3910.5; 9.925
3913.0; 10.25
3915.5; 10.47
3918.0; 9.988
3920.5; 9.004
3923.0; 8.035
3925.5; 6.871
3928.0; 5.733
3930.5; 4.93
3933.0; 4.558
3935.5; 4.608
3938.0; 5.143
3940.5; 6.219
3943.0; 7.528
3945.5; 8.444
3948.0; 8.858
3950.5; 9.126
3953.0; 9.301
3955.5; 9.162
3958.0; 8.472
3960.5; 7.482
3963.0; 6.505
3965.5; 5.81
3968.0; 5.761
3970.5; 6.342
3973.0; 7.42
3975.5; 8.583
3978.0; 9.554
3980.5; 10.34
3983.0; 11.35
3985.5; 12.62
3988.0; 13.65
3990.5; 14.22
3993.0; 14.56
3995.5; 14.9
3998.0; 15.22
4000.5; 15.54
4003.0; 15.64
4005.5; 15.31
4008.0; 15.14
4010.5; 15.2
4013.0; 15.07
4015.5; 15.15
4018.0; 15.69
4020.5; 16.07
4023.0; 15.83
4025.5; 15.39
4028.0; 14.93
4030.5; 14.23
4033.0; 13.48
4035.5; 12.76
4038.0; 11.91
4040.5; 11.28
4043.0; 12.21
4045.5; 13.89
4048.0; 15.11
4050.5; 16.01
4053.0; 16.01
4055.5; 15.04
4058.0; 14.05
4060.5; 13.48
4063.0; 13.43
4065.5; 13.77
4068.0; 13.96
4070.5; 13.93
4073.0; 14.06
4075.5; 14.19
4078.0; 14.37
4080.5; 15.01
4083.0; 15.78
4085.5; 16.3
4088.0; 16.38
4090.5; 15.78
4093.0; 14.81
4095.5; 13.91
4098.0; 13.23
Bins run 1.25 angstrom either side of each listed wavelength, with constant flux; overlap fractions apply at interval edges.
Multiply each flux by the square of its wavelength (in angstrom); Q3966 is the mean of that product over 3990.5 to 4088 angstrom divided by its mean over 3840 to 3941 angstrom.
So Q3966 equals 2.1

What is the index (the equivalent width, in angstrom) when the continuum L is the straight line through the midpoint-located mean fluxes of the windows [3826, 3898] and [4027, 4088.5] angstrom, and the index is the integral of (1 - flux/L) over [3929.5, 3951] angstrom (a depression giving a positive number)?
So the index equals 7.0 angstrom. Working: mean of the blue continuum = 6.55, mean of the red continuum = 14.2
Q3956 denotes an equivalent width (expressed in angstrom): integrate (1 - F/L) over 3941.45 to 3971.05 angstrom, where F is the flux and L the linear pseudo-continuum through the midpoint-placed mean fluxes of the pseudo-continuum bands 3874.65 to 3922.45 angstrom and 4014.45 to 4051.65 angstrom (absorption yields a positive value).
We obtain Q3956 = 8.9 angstrom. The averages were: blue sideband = 8.79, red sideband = 14.3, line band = 7.75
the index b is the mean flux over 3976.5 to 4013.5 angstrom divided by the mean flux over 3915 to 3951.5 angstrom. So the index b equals 1.9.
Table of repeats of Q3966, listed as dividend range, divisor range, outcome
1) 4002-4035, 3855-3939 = 2.10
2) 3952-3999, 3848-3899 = 1.46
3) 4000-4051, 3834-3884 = 2.51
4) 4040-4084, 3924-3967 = 2.16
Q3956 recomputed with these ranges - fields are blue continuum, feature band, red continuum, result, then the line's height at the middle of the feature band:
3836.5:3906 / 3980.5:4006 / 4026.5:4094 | -5.0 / 11.8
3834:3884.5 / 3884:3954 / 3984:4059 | 7.7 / 9.33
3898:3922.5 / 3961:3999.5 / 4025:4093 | 4.7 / 11.8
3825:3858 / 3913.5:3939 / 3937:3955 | 1.1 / 7.42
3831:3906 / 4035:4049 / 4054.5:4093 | 0.7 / 13.4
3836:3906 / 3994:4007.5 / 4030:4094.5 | -3.7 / 12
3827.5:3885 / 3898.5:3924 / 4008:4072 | -2.6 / 8.56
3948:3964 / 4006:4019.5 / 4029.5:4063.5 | -4.0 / 11.8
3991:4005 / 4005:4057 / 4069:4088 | 1.7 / 15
